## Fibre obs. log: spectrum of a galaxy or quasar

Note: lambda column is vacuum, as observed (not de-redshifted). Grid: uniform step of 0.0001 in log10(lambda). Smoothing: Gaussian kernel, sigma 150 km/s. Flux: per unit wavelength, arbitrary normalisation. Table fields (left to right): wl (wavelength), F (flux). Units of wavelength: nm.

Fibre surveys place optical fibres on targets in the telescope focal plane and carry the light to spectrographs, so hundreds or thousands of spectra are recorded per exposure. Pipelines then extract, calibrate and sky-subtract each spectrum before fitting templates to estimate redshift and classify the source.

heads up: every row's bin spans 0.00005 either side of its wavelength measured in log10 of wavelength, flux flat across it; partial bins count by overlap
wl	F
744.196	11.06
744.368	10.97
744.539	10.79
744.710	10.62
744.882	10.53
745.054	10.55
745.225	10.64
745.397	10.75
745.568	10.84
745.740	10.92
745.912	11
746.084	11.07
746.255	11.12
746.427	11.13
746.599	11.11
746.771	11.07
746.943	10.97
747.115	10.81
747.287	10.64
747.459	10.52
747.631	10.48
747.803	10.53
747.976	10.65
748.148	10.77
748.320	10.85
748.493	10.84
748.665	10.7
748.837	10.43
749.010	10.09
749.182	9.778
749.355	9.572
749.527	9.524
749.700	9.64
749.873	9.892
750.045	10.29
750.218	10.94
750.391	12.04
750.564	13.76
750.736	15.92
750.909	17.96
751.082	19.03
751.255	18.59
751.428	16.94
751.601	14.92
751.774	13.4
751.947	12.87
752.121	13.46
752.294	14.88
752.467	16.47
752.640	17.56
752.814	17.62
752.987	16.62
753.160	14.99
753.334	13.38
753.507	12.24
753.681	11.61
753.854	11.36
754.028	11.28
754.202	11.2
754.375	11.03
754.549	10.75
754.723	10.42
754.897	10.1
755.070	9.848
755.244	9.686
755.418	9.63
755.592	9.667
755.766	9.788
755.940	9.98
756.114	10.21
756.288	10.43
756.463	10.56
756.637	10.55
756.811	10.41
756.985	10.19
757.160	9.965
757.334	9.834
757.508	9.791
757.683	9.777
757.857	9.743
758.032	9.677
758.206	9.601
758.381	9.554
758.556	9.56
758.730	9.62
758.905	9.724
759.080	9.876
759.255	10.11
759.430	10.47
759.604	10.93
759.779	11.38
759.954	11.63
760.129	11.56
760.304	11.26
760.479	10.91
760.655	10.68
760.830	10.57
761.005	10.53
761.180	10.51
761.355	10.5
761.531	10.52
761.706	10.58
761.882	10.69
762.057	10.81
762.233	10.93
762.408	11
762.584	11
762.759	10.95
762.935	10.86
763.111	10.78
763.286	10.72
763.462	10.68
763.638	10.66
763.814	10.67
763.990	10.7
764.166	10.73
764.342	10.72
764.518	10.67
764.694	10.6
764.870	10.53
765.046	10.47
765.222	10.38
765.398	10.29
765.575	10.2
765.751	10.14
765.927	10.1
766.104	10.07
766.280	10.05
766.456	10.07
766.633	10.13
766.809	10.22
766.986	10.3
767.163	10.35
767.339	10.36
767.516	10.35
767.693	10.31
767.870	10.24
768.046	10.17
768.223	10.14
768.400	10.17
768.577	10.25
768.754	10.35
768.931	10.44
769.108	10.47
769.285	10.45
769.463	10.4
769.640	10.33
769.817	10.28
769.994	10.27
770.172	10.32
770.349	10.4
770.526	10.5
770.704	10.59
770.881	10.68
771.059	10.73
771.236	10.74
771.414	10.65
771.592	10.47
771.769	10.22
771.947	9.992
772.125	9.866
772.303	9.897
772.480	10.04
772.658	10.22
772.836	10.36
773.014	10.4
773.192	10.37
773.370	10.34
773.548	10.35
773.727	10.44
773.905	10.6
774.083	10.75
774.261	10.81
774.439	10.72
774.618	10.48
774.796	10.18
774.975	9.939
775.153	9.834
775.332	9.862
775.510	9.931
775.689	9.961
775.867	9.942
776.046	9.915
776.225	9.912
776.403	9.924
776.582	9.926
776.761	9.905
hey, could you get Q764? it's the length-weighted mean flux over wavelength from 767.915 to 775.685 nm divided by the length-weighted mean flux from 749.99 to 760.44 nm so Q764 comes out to 0.87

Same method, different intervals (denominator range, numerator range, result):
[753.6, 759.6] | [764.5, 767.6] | 1.01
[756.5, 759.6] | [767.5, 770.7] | 1.04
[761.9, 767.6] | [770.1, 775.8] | 0.98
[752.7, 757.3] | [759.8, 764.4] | 0.96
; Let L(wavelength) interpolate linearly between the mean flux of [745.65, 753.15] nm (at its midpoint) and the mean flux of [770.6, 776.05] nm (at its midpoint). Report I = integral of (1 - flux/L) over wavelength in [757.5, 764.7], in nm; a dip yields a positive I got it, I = 0.563 nm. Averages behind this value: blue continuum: 12.5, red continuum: 10.3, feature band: 10.5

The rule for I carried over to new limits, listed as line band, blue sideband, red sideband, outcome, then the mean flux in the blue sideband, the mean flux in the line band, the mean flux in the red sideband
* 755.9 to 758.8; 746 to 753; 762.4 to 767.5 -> 0.39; 12.5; 9.97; 10.5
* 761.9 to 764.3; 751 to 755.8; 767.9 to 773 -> 0.16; 13.2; 10.8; 10.3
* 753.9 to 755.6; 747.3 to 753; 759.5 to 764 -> 0.23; 12.9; 10.4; 10.8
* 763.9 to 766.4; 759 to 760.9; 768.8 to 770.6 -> 0.05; 10.9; 10.4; 10.4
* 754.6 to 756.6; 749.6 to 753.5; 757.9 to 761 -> 0.38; 14.5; 10.1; 10.4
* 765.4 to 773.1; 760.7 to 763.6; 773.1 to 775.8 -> 0.14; 10.7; 10.3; 10.3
